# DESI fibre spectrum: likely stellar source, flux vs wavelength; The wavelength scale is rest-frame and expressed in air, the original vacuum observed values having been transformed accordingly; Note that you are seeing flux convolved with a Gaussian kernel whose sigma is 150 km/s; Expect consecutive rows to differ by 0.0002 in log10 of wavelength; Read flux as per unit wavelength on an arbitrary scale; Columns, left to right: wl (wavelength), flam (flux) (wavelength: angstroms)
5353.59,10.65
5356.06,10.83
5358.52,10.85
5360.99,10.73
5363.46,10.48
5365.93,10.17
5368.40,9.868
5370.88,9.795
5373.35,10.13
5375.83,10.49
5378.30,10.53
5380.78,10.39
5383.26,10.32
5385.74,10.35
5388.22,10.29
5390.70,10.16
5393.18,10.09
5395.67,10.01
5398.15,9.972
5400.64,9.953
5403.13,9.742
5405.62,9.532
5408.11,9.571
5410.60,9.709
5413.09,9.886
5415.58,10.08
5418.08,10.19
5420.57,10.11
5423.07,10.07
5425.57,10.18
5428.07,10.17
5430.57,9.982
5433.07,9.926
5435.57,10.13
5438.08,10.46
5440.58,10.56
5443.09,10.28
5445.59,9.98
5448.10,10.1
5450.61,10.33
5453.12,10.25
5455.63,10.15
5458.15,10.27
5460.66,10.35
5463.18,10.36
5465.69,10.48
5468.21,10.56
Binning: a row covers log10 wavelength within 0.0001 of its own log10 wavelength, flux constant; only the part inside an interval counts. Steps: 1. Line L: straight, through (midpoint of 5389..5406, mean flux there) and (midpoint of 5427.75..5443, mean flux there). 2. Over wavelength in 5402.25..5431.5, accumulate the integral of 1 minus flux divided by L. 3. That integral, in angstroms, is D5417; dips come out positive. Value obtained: 0.4 angstroms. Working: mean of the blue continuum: 9.95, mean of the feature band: 9.94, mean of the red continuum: 10.2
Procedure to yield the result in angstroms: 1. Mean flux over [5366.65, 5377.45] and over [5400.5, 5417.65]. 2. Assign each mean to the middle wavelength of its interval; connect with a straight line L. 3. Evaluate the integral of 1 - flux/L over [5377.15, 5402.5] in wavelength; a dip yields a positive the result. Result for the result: -0.6 angstroms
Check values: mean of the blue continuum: 10.1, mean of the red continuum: 9.79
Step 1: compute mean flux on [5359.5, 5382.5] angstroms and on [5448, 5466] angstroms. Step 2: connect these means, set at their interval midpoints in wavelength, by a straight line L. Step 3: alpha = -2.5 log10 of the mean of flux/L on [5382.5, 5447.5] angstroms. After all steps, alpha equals 0.02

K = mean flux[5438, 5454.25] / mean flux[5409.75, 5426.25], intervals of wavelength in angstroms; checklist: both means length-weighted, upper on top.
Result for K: 1.0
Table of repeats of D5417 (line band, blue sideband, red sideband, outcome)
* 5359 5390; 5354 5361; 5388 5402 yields 0.5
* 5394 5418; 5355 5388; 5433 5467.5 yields 1.1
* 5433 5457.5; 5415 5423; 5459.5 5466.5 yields 0.1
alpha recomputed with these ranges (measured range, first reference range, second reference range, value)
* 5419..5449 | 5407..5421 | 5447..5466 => -0.01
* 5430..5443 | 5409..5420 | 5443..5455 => -0.01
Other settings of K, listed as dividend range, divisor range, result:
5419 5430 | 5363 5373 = 1.01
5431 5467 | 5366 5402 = 1.01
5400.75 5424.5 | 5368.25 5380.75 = 0.97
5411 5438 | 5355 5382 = 0.97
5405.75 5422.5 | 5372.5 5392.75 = 0.96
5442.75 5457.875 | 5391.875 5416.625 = 1.03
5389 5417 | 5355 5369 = 0.94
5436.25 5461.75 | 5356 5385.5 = 0.99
